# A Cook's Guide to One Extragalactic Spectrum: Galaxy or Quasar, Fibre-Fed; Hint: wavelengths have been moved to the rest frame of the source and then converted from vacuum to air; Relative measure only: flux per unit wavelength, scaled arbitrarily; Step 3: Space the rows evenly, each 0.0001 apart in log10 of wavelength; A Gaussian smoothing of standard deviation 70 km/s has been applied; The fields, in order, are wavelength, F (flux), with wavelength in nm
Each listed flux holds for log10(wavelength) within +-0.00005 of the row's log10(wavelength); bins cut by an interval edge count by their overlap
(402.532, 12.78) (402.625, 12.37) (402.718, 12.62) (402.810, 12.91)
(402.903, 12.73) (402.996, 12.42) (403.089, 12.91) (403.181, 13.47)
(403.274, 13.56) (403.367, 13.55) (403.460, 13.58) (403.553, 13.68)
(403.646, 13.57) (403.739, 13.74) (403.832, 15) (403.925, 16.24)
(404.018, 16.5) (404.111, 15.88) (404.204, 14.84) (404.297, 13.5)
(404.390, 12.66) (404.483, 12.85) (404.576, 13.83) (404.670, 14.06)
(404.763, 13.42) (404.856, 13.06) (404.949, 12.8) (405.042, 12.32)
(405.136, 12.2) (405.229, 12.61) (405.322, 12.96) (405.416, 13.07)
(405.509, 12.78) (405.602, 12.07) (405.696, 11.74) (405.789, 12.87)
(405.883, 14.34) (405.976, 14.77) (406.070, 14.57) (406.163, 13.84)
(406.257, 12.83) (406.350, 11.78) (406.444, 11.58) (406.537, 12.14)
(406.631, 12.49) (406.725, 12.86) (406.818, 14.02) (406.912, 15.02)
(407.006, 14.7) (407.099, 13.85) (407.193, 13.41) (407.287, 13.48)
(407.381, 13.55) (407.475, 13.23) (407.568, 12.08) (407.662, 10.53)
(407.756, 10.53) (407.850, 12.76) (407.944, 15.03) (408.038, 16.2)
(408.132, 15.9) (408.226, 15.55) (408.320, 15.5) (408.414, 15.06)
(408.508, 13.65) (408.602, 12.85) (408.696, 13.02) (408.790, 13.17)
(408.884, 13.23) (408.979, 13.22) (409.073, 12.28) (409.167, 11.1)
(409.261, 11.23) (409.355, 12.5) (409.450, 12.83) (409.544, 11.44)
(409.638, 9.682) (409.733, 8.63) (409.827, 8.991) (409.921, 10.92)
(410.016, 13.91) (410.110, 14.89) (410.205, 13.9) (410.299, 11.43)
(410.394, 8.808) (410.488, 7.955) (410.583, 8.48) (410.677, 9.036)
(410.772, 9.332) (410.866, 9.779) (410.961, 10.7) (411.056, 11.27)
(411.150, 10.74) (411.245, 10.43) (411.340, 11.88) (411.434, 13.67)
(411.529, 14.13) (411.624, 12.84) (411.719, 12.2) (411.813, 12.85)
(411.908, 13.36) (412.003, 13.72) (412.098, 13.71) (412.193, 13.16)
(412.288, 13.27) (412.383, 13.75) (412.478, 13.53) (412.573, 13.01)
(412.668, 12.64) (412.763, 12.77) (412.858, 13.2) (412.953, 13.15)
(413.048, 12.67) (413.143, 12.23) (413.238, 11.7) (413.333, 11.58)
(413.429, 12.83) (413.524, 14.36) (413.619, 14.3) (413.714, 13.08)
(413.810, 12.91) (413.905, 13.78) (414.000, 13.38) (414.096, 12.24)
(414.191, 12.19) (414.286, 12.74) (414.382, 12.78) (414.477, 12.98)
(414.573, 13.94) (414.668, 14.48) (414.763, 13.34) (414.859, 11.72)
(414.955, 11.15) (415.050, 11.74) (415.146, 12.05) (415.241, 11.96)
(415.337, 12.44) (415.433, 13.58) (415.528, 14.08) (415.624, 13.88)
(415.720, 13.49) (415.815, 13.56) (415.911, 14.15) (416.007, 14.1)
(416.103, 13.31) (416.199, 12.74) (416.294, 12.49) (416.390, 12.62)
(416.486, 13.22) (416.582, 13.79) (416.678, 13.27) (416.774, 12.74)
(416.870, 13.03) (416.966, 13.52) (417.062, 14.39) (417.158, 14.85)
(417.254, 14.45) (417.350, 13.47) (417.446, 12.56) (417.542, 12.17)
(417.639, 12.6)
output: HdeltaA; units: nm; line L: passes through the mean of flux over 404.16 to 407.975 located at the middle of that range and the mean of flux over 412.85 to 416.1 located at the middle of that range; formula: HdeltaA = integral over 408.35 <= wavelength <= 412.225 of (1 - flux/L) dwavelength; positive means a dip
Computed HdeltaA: 0.35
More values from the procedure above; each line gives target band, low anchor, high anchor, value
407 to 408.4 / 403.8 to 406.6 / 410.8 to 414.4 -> -0.06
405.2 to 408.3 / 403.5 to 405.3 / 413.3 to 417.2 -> 0.08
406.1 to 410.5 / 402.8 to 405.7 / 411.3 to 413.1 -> 0.18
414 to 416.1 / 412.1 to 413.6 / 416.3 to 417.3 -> 0.05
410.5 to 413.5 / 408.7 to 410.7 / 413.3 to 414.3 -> 0.05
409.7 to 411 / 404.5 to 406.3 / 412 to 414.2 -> 0.26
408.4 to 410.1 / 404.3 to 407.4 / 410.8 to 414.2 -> 0.11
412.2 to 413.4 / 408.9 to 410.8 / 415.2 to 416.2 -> -0.05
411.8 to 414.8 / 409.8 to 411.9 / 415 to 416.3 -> -0.21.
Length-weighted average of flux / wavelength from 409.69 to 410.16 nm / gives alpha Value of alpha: 11.5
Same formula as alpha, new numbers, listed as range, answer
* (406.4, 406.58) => 11.9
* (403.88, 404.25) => 15.9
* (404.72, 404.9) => 13.3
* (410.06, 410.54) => 11.4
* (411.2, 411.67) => 12.6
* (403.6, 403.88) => 14.1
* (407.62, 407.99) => 12.2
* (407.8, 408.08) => 14.6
